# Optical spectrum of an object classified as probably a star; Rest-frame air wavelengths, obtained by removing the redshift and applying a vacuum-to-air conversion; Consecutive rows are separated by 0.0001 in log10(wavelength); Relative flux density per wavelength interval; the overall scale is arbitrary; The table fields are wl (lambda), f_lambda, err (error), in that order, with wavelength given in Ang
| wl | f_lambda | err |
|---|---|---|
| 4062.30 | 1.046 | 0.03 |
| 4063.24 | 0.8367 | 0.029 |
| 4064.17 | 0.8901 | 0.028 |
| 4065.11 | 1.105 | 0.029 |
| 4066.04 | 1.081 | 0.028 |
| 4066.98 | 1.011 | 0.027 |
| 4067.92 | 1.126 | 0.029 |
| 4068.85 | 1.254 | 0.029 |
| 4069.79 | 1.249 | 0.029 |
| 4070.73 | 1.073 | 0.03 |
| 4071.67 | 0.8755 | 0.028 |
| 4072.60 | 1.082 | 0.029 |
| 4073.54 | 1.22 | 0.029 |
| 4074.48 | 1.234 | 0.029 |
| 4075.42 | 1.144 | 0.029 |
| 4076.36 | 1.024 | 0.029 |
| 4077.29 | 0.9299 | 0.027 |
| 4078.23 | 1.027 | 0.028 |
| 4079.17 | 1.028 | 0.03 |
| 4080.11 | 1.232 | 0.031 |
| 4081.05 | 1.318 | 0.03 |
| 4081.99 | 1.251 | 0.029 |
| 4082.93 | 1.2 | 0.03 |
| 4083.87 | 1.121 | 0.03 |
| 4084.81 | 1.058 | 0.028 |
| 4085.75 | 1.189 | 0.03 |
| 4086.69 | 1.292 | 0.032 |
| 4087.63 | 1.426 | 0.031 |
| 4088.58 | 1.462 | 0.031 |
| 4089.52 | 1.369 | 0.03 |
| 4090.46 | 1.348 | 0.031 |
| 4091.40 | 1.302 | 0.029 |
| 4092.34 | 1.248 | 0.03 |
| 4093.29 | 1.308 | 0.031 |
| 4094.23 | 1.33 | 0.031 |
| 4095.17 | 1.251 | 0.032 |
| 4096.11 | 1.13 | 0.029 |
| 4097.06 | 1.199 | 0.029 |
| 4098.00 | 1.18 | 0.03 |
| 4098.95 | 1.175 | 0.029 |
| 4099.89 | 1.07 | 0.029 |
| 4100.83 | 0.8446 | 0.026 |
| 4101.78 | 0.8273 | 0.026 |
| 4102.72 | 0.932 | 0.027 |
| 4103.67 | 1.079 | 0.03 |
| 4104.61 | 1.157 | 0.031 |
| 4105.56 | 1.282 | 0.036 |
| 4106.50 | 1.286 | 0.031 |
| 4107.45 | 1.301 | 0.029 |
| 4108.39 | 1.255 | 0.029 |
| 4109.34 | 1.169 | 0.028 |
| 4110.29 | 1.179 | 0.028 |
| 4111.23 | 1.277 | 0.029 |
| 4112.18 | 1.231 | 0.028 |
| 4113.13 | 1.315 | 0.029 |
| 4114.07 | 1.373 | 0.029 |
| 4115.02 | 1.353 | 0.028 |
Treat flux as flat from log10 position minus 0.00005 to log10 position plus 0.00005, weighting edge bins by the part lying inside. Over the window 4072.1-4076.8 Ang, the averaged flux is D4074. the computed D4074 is 1.14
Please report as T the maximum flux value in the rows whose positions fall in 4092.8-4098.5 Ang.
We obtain 1.33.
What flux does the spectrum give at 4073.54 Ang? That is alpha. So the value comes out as 1.22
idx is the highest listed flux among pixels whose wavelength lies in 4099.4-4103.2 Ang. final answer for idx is 1.07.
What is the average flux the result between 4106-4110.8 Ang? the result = 1.24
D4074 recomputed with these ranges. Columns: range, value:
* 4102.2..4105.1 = 1.05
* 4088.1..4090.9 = 1.39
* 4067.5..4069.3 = 1.2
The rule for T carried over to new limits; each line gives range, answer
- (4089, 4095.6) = 1.369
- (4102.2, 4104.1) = 1.079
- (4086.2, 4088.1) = 1.426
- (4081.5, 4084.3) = 1.251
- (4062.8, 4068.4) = 1.126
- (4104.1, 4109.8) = 1.301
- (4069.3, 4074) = 1.249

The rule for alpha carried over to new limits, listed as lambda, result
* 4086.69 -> 1.292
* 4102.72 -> 0.932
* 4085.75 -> 1.189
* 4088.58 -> 1.462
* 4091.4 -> 1.302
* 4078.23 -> 1.027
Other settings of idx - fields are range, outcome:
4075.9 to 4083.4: 1.318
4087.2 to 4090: 1.462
